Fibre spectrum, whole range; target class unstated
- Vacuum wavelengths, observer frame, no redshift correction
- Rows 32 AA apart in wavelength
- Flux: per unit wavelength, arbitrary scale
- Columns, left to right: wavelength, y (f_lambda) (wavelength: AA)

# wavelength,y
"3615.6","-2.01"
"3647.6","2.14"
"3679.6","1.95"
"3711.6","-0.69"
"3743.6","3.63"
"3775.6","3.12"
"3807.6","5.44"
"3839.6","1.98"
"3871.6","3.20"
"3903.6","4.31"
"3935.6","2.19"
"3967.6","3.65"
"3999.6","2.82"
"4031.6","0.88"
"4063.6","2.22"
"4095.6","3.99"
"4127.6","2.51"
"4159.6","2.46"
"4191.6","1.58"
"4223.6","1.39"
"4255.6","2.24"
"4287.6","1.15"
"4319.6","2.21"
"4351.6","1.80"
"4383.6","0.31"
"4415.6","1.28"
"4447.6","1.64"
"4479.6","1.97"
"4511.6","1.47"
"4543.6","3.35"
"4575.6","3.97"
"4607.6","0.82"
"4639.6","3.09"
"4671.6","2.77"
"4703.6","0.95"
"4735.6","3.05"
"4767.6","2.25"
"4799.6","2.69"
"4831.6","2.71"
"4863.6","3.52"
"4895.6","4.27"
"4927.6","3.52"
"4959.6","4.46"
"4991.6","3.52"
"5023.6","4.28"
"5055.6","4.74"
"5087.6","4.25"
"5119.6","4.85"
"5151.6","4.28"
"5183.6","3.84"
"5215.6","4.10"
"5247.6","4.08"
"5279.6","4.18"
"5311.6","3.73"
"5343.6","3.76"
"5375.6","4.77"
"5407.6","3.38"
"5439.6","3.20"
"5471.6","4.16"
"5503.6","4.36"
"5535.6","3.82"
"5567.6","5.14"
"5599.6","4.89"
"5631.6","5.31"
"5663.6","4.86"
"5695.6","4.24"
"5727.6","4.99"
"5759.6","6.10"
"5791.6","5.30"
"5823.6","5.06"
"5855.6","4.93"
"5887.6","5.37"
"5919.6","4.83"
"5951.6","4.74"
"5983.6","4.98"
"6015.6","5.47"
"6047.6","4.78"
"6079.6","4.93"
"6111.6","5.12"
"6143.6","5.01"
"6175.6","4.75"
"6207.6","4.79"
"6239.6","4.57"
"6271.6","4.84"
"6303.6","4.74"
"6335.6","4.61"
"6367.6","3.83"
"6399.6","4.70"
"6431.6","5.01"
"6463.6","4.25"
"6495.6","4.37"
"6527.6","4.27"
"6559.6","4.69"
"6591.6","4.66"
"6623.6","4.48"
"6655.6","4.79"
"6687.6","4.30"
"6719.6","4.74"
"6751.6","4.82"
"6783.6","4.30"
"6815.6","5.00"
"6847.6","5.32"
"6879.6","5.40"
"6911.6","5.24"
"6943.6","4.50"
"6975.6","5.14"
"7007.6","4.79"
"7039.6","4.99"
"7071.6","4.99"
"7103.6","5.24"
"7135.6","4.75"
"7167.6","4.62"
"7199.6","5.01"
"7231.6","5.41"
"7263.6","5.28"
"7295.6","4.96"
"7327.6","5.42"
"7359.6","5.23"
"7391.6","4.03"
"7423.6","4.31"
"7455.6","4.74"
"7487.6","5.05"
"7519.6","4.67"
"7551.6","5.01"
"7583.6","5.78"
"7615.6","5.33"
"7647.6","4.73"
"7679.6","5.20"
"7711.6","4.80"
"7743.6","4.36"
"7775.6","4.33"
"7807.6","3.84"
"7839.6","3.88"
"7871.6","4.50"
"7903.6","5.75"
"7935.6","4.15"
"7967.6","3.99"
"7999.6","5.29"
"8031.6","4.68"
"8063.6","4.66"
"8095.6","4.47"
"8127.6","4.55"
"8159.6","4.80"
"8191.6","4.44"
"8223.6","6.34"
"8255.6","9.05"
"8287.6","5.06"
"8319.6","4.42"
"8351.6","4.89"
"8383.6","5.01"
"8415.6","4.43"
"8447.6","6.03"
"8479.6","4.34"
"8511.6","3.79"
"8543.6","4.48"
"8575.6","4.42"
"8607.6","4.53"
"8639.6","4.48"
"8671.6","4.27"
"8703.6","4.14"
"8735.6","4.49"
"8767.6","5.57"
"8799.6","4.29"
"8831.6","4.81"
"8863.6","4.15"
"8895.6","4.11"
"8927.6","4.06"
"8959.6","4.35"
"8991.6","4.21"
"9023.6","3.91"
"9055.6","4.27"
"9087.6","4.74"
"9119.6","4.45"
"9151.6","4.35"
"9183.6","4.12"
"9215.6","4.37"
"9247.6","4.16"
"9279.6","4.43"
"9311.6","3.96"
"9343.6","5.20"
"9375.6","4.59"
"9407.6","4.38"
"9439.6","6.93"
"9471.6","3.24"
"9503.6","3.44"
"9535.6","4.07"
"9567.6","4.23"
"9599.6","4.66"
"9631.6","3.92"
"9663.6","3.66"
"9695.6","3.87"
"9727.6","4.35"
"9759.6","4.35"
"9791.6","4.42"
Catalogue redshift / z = 0.26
